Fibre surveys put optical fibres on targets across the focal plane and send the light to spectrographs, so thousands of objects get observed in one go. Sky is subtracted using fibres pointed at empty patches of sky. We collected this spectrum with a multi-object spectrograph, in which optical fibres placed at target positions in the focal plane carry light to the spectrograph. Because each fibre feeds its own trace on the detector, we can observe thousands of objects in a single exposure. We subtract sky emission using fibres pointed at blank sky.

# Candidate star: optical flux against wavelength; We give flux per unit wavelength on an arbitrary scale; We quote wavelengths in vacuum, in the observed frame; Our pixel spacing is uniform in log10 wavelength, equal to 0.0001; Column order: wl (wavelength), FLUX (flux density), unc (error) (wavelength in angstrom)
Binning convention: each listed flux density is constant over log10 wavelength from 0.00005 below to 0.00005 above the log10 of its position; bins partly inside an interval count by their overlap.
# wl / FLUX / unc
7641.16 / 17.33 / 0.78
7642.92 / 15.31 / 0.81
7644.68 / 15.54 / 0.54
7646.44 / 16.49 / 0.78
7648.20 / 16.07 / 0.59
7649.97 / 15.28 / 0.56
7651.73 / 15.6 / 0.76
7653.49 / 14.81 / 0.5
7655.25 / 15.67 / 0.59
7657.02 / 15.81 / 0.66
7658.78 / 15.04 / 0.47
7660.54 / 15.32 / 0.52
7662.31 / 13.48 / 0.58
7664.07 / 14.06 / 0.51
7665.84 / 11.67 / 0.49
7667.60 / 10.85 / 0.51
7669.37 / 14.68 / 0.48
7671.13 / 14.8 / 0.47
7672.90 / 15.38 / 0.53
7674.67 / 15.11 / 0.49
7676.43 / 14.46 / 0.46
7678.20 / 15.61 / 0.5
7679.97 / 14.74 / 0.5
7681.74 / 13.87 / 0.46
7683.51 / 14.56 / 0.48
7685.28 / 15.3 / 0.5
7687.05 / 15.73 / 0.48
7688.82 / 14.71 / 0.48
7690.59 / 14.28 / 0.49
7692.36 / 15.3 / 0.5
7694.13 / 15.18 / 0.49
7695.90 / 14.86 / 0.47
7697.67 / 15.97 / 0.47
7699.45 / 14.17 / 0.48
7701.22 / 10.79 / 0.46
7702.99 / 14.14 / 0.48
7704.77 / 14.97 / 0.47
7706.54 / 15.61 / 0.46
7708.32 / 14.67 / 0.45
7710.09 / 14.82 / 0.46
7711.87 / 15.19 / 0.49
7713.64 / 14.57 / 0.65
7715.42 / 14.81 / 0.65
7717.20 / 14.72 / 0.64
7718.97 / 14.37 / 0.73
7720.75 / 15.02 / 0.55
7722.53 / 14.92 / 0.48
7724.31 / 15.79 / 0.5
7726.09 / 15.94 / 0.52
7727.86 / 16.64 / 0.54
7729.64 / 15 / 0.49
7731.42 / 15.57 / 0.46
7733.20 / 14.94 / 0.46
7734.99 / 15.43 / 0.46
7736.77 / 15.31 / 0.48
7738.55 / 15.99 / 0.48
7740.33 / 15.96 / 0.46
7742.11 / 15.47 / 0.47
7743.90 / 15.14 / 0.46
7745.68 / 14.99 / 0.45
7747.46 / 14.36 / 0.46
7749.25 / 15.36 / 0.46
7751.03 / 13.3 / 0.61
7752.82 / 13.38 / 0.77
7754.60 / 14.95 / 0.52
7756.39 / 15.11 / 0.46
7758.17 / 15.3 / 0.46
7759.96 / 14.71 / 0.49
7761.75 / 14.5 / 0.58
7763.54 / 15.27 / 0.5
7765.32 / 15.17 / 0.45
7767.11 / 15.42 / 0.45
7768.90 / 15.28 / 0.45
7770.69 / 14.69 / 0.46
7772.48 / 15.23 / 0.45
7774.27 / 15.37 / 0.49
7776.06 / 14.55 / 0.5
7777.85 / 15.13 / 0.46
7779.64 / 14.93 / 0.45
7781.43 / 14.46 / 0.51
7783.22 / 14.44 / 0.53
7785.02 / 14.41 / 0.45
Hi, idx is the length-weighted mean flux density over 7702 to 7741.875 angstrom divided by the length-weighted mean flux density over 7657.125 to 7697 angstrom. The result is 1.0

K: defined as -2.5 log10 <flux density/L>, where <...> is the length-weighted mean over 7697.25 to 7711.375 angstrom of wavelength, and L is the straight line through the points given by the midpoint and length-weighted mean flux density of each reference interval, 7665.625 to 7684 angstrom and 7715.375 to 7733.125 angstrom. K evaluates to 0.04 mag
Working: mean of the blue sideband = 14.2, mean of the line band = 14.4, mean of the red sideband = 15.3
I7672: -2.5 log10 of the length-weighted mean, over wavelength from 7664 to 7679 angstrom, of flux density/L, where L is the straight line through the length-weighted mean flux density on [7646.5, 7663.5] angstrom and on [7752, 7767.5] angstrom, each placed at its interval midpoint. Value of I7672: 0.08 mag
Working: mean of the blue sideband 15.3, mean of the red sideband 14.9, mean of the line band 14.1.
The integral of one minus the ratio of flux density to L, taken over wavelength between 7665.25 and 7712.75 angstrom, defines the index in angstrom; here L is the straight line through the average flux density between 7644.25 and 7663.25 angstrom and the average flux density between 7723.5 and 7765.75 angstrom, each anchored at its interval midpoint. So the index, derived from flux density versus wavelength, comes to 2.4 angstrom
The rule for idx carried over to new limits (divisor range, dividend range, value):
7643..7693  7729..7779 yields 1.02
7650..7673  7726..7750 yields 1.07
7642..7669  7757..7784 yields 1.02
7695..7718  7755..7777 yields 1.03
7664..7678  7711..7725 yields 1.07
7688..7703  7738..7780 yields 1.04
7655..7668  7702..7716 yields 1.06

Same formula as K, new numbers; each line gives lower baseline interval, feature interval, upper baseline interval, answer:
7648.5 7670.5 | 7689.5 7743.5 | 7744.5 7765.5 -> -0.03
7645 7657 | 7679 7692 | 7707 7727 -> 0.04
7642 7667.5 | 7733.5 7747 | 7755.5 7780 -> -0.03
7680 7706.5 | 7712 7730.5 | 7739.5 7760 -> -0.03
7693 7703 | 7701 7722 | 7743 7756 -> -0.02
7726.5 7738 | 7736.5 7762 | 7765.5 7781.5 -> 0.03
